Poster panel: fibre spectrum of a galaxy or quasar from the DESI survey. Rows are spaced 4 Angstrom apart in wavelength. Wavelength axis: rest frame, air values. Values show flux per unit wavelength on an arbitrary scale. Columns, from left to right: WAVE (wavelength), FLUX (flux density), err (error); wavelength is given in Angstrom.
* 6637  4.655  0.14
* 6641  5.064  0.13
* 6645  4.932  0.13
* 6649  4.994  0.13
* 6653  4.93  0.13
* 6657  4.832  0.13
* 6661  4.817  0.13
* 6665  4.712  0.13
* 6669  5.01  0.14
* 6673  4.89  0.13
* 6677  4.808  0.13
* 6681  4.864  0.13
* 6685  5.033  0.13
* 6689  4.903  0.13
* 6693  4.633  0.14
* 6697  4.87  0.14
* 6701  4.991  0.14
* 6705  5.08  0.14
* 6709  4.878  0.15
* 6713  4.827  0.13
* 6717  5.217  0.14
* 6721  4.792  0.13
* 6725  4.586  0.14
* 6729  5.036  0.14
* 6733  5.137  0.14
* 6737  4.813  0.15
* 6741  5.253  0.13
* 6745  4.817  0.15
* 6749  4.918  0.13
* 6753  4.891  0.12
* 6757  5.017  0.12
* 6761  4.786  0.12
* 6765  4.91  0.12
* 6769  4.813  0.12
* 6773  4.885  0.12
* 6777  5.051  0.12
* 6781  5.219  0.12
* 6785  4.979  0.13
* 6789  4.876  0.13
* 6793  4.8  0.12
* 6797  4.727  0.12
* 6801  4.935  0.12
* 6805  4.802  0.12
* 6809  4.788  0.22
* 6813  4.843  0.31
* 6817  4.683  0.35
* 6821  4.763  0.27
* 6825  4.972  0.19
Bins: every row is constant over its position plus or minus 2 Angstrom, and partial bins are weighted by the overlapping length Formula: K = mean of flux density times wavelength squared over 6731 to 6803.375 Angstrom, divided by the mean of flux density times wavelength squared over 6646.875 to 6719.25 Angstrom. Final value 1.03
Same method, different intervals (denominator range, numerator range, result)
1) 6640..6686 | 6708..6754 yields 1.03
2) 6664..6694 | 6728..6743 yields 1.06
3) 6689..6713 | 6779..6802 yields 1.03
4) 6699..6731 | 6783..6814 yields 1.01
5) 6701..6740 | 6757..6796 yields 1.01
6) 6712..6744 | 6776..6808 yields 1.01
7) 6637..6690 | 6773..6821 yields 1.04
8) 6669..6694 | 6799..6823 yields 1.02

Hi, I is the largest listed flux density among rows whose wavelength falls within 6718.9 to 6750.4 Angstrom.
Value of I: 5.253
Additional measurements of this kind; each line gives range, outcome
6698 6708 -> 5.08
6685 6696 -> 5.033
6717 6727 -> 5.217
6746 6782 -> 5.219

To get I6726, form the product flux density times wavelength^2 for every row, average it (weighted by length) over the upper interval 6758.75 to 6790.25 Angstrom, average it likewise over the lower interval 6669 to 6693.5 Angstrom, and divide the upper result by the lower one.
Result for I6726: 1.0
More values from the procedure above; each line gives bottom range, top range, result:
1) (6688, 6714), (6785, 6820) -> 1.02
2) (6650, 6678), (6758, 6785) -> 1.05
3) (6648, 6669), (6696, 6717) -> 1.03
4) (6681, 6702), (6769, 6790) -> 1.05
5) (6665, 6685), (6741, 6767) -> 1.03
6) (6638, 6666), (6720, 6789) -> 1.04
